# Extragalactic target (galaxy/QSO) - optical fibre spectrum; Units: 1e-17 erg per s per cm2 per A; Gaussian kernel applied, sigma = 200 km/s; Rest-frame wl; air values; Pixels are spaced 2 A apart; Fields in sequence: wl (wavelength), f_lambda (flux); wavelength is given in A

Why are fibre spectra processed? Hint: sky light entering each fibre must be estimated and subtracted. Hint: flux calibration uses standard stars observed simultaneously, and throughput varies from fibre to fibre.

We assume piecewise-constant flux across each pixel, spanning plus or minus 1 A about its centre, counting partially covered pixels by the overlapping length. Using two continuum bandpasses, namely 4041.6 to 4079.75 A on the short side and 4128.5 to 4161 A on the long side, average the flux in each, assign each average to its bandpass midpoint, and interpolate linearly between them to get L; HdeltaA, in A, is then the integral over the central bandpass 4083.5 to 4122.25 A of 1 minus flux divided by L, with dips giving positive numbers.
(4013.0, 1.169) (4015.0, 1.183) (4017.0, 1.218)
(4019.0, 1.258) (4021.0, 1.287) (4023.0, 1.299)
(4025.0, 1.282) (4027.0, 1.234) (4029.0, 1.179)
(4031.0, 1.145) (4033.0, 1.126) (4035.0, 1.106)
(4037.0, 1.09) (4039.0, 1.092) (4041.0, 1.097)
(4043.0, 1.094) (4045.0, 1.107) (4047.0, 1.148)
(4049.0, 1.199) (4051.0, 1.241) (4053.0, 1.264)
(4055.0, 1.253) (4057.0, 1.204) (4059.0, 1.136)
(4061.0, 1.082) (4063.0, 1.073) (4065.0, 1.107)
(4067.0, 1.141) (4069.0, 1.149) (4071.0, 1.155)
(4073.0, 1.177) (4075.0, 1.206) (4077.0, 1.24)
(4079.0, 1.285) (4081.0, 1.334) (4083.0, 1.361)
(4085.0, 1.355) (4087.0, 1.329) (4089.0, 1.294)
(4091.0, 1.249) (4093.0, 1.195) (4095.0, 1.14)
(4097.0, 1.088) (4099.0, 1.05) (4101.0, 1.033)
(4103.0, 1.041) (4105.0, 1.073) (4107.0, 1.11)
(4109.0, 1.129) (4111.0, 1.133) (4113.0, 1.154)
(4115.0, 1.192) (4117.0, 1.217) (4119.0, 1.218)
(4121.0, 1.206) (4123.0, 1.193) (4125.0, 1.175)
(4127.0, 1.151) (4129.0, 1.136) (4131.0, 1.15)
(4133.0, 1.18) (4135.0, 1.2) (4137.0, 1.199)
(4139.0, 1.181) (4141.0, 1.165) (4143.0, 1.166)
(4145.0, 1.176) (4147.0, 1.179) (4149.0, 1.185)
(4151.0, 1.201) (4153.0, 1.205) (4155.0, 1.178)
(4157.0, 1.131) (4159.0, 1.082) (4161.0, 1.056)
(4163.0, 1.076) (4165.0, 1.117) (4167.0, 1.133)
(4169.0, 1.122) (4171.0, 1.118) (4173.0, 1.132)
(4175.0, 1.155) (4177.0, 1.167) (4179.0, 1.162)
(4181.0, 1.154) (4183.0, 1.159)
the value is -0.10 A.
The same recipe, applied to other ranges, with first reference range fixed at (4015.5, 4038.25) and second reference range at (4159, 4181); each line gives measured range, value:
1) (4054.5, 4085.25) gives -0.58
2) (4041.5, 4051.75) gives 0.32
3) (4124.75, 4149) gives -0.66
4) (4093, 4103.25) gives 0.68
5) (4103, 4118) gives 0.24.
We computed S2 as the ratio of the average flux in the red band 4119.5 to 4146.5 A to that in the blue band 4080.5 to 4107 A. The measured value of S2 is 0.99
